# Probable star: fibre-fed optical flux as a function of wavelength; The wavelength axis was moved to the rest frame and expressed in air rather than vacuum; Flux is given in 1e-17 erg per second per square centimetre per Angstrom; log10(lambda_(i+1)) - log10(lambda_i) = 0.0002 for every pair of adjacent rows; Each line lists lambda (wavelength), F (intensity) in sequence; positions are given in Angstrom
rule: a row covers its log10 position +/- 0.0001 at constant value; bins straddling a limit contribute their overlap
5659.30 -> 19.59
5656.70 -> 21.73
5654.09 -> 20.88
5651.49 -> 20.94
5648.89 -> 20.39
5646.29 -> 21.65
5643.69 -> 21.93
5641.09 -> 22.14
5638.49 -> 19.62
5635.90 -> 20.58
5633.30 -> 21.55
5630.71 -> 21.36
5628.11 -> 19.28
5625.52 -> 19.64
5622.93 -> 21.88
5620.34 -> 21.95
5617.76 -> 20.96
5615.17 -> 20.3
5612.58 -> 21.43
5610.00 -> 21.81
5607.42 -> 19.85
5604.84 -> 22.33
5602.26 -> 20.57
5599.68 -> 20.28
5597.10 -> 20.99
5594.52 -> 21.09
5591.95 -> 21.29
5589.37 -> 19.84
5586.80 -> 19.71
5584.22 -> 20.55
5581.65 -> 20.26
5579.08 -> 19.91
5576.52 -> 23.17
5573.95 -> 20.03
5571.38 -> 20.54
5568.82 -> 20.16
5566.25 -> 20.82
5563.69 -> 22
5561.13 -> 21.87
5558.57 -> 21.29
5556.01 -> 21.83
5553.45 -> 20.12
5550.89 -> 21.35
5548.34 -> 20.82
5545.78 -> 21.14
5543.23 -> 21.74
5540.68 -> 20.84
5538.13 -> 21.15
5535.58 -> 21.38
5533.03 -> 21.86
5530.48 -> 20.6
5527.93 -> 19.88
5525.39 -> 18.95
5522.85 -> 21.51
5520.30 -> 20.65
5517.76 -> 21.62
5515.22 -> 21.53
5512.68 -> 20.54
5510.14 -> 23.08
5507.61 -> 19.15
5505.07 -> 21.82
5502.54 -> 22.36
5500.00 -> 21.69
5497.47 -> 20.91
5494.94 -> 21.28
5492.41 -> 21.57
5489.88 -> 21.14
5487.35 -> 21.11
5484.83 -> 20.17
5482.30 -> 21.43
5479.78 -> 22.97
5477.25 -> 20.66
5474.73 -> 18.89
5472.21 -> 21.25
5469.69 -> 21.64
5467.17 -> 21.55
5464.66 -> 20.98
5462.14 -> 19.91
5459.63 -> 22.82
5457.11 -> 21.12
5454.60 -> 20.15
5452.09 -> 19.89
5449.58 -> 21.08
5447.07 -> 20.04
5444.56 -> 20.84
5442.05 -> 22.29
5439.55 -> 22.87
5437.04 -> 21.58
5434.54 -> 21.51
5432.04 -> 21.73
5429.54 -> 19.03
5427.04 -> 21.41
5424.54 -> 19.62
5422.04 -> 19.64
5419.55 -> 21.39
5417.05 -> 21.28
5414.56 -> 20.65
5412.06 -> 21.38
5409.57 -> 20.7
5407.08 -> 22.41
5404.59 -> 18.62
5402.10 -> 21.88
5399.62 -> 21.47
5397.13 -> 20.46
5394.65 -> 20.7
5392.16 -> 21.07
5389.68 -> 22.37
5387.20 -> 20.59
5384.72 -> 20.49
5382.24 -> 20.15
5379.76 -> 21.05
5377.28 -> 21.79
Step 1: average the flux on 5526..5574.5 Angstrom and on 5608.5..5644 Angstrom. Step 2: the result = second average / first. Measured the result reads 1.00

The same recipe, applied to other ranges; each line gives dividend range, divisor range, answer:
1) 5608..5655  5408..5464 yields 1.00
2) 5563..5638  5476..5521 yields 0.98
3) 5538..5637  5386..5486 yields 1.00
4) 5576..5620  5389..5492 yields 0.99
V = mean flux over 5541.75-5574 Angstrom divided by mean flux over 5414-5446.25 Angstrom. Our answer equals 1.00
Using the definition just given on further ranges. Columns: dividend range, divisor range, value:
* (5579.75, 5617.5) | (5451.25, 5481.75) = 0.99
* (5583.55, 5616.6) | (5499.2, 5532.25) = 0.99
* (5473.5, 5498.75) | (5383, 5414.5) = 1.00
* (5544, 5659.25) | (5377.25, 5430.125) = 1.01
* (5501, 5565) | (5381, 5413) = 1.01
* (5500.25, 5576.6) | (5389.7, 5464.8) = 1.01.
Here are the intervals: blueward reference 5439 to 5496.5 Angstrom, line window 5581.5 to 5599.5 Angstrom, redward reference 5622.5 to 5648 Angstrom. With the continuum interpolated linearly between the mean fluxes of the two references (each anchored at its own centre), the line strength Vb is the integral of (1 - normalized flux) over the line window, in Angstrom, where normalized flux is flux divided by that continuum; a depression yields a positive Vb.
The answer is 0.37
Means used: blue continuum 21.1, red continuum 20.9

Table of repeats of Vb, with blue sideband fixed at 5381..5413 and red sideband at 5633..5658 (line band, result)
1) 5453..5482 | -0.12 Angstrom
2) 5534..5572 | -0.17 Angstrom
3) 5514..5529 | 0.24 Angstrom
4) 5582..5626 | 0.49 Angstrom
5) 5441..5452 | 0.03 Angstrom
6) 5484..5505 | -0.32 Angstrom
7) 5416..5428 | 0.18 Angstrom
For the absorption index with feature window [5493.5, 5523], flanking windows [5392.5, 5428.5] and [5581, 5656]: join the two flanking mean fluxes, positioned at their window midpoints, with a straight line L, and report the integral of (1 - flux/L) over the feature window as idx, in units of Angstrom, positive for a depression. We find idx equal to -0.7 Angstrom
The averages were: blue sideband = 20.8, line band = 21.3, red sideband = 20.9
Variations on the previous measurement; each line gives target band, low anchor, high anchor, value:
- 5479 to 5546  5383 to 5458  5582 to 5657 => -0.8 Angstrom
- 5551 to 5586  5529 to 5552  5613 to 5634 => 0.2 Angstrom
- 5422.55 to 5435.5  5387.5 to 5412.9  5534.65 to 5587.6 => 0.3 Angstrom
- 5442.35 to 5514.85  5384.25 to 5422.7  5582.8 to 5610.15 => -0.8 Angstrom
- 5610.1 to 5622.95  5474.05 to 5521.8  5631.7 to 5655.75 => -0.1 Angstrom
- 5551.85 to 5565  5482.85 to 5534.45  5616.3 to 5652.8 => -0.2 Angstrom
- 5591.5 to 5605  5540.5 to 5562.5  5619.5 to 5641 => 0.0 Angstrom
